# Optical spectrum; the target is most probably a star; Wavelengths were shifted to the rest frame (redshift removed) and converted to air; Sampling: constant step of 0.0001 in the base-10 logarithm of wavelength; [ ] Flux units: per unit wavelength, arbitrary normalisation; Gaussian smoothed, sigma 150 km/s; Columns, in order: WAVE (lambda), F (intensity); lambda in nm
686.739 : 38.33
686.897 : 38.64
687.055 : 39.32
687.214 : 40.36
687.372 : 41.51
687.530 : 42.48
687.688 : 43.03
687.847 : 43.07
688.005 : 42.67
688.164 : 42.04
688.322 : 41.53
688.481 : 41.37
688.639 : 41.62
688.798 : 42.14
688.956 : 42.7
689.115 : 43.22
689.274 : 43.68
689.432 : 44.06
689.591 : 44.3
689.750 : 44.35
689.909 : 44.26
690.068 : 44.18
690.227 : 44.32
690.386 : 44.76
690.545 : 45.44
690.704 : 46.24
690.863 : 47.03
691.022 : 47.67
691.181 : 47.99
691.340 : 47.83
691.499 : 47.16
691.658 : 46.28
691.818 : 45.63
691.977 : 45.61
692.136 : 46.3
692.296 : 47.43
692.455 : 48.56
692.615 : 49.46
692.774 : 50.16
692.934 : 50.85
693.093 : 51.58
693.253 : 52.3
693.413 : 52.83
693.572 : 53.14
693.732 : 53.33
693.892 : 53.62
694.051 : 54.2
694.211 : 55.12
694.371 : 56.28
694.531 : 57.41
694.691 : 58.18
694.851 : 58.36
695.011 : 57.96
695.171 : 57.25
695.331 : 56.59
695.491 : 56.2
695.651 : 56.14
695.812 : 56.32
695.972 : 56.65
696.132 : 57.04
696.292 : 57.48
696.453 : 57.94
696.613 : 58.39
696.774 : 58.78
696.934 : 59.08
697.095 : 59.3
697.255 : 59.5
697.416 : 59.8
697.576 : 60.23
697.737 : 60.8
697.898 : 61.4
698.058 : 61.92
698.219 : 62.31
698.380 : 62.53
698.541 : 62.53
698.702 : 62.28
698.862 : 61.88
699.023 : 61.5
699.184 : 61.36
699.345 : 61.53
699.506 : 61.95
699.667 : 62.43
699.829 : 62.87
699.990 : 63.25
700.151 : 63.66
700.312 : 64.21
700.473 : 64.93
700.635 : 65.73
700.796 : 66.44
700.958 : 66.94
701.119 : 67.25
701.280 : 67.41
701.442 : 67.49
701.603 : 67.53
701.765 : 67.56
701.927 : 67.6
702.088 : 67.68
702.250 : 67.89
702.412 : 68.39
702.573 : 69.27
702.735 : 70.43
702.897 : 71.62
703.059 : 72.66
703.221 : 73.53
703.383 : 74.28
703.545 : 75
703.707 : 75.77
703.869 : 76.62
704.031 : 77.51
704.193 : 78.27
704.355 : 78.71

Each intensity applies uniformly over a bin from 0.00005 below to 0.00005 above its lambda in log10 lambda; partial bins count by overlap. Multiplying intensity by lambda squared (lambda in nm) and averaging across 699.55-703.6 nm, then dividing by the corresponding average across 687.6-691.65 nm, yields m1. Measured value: 1.58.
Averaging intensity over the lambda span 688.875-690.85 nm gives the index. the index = 44.4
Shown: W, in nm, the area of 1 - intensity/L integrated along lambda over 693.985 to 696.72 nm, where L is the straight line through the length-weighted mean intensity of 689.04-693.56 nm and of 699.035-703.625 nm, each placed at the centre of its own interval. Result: -0.09 nm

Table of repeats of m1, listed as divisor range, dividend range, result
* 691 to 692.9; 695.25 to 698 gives 1.24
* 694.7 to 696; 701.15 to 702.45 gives 1.21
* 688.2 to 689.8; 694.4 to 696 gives 1.36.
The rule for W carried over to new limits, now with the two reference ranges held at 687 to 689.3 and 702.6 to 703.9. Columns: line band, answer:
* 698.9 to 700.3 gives 0.07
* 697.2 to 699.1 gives 0.04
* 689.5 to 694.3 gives 0.14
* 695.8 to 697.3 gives 0.04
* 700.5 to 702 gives 0.05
